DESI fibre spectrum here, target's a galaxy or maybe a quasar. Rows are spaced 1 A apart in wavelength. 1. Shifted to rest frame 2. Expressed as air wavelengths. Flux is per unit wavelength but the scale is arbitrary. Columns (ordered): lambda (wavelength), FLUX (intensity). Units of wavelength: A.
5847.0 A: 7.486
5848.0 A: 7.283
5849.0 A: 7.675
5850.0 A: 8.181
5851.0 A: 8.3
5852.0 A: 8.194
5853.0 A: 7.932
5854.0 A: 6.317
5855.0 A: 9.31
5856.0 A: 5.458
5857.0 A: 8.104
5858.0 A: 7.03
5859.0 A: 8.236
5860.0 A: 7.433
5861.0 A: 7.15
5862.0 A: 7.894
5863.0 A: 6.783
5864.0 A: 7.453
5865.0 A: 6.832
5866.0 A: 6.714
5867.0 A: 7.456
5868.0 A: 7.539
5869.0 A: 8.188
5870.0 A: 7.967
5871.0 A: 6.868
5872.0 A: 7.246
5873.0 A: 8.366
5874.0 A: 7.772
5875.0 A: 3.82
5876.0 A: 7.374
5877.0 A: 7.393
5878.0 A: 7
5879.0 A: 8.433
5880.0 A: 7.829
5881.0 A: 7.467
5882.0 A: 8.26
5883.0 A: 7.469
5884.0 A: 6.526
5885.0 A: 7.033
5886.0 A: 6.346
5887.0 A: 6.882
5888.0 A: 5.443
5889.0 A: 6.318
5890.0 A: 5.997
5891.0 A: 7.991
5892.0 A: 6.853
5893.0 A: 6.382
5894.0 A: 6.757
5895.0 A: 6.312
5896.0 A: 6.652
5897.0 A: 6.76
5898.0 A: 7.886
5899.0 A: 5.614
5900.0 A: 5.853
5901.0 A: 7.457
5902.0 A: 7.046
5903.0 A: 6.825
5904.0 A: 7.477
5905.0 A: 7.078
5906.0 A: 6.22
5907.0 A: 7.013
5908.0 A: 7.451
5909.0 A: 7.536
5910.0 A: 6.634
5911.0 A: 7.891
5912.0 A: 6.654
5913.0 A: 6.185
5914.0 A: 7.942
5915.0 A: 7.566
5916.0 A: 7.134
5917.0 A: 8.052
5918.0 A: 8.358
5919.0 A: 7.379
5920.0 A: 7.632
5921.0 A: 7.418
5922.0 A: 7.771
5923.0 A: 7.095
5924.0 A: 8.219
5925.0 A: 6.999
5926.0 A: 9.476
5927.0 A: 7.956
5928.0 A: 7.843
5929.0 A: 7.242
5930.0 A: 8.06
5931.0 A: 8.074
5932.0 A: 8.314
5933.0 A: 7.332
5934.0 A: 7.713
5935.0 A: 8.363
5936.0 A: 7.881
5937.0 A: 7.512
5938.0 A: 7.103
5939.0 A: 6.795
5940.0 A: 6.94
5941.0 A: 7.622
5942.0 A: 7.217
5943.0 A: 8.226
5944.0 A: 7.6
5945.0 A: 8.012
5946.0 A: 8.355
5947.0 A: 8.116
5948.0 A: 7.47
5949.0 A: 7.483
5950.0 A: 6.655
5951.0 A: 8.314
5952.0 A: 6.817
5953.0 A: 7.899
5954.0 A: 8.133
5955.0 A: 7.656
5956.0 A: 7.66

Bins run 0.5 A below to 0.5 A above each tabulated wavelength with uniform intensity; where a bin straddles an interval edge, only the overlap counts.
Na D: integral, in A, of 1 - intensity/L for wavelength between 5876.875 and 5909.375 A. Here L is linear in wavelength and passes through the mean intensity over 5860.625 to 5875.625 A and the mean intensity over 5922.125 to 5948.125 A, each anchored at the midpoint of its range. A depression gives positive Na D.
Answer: 2.0 A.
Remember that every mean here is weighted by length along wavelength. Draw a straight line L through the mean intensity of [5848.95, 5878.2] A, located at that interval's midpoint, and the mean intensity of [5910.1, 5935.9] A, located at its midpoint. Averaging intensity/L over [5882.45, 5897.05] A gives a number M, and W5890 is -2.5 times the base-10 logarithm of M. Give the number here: 0.13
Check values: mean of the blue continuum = 7.4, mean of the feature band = 6.65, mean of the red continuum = 7.69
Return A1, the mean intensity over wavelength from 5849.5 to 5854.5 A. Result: 7.78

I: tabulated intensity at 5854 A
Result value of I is 6.317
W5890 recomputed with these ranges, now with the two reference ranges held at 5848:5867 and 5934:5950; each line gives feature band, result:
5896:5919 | 0.07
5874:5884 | 0.05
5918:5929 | -0.03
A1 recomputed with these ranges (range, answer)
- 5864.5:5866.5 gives 6.77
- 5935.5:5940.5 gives 7.25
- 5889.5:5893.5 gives 6.81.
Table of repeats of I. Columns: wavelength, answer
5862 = 7.894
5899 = 5.614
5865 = 6.832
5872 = 7.246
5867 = 7.456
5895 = 6.312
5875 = 3.82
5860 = 7.433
